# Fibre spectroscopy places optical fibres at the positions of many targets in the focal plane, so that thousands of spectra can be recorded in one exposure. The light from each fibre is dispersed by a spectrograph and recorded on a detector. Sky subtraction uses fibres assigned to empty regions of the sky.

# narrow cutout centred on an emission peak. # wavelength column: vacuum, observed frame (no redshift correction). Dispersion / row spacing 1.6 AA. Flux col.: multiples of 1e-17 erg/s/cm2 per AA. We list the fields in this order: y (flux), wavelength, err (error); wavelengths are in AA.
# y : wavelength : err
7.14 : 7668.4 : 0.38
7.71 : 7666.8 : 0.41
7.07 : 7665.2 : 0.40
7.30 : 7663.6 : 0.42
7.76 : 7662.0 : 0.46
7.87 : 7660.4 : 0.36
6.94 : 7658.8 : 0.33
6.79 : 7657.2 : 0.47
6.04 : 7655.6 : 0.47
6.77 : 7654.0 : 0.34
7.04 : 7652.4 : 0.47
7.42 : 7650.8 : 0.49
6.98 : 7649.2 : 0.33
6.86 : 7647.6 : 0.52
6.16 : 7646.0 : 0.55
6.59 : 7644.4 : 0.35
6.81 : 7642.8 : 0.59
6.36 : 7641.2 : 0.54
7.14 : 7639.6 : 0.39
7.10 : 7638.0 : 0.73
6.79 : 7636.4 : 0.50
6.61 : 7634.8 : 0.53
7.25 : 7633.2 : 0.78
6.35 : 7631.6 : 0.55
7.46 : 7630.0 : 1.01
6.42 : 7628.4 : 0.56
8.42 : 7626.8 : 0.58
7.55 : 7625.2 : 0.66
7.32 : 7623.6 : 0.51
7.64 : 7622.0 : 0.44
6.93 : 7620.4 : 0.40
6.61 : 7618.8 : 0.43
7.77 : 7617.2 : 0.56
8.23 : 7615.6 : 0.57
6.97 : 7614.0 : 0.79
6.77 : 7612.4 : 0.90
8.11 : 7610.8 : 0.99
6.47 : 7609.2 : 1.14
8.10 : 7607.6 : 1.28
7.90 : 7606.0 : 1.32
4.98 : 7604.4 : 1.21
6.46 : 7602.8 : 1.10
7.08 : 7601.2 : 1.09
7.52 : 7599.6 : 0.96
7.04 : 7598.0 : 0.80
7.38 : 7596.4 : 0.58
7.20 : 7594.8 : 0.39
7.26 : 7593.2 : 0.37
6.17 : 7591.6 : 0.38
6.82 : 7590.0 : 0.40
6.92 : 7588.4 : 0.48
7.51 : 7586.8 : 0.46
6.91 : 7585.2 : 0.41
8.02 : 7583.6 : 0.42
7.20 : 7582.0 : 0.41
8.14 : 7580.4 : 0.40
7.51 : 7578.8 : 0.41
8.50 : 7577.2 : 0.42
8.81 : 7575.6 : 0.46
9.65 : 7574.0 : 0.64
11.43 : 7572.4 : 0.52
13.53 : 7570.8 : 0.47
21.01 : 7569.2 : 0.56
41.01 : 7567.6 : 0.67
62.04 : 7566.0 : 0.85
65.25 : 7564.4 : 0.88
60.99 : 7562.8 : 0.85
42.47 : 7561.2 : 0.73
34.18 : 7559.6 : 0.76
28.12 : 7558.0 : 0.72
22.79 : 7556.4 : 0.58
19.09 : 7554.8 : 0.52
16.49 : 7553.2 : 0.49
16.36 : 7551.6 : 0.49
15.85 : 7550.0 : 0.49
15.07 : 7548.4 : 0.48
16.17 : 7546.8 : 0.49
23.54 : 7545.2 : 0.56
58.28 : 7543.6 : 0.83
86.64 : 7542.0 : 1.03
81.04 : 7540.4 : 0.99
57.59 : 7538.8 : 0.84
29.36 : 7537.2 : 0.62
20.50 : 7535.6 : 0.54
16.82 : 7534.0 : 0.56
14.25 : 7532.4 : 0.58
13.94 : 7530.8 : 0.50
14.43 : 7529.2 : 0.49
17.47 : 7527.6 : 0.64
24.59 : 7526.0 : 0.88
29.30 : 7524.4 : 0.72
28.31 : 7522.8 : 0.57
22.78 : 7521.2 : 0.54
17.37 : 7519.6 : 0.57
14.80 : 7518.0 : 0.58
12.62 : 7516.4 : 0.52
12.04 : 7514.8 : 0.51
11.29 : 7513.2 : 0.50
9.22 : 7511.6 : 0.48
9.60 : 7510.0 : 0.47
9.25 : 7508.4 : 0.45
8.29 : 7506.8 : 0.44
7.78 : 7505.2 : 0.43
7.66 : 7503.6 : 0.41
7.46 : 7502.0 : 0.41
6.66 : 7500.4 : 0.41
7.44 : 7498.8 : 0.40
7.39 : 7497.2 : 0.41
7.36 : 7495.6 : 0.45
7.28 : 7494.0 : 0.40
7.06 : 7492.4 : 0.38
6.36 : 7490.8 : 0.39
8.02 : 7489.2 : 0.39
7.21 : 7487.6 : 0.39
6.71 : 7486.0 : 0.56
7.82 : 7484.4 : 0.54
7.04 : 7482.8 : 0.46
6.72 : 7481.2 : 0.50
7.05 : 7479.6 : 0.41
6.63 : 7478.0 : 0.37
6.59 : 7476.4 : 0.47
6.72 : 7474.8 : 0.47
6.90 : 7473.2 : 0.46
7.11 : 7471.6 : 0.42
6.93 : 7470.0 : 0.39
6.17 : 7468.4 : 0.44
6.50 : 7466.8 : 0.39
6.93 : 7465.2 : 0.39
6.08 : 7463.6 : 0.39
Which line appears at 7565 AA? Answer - [N II] 6583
